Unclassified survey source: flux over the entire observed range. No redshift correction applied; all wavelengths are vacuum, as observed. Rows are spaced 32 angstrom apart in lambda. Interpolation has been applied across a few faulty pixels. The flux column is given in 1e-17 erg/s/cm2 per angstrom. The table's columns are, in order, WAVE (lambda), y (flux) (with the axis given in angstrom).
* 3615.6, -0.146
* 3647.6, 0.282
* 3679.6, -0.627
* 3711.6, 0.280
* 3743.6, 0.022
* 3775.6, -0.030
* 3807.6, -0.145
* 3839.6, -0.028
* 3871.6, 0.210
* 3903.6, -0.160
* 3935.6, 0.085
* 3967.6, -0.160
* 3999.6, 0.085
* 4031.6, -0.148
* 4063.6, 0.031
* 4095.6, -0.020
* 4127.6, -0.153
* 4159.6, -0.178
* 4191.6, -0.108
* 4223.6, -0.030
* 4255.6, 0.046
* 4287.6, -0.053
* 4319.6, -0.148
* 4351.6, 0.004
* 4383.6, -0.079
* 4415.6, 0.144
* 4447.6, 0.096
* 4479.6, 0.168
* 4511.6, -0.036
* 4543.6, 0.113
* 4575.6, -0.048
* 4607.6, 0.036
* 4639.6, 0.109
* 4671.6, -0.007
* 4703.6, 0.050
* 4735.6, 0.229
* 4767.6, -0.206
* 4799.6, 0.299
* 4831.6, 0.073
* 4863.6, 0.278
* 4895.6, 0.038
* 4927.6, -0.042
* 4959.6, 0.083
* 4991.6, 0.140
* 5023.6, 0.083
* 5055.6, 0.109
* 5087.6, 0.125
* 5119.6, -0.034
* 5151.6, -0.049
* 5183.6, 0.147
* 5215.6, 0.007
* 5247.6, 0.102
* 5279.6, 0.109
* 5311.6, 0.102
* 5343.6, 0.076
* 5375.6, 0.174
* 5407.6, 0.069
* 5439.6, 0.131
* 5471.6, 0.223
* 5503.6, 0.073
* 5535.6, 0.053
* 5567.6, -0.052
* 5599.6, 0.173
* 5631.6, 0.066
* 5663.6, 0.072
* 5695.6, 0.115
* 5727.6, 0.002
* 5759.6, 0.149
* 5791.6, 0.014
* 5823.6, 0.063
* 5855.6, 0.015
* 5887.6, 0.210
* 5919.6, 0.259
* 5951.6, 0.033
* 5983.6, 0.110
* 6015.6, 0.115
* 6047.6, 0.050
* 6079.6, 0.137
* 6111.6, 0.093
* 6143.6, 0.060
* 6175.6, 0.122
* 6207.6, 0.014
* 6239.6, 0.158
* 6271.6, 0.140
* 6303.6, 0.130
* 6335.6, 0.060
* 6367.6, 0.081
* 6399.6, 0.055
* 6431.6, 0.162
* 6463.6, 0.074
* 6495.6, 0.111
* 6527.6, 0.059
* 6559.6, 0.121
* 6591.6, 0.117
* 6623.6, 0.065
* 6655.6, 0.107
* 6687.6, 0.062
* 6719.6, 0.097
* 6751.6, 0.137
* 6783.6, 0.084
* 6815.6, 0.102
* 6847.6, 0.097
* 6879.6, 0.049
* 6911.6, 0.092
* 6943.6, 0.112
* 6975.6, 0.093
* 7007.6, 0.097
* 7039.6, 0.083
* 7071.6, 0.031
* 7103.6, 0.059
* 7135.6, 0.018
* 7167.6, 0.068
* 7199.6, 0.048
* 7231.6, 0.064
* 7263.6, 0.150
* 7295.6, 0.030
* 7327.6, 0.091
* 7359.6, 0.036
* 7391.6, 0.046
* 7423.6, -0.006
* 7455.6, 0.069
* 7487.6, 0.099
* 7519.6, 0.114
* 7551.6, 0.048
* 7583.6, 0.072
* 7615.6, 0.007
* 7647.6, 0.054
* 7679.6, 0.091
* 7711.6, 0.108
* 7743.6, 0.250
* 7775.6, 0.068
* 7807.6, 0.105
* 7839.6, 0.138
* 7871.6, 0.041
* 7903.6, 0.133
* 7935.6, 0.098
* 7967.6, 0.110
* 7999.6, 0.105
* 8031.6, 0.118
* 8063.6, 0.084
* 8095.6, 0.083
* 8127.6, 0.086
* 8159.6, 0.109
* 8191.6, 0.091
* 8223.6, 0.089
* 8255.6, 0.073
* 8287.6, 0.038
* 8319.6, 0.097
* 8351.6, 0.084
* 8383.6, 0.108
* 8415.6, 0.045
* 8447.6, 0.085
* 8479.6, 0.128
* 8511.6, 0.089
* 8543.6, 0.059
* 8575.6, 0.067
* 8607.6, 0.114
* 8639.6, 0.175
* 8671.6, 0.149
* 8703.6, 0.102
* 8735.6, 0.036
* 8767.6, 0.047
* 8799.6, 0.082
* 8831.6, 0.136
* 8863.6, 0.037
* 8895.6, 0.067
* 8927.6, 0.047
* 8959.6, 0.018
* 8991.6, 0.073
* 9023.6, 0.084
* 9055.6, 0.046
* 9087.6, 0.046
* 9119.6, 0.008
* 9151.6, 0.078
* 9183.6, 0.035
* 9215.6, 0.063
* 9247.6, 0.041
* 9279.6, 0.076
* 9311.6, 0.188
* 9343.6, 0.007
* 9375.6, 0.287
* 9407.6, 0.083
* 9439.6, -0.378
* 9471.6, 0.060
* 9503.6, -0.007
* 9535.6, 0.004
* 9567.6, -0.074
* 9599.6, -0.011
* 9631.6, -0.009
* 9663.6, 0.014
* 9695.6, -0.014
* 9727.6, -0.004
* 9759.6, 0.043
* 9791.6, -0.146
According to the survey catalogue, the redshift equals 0.55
